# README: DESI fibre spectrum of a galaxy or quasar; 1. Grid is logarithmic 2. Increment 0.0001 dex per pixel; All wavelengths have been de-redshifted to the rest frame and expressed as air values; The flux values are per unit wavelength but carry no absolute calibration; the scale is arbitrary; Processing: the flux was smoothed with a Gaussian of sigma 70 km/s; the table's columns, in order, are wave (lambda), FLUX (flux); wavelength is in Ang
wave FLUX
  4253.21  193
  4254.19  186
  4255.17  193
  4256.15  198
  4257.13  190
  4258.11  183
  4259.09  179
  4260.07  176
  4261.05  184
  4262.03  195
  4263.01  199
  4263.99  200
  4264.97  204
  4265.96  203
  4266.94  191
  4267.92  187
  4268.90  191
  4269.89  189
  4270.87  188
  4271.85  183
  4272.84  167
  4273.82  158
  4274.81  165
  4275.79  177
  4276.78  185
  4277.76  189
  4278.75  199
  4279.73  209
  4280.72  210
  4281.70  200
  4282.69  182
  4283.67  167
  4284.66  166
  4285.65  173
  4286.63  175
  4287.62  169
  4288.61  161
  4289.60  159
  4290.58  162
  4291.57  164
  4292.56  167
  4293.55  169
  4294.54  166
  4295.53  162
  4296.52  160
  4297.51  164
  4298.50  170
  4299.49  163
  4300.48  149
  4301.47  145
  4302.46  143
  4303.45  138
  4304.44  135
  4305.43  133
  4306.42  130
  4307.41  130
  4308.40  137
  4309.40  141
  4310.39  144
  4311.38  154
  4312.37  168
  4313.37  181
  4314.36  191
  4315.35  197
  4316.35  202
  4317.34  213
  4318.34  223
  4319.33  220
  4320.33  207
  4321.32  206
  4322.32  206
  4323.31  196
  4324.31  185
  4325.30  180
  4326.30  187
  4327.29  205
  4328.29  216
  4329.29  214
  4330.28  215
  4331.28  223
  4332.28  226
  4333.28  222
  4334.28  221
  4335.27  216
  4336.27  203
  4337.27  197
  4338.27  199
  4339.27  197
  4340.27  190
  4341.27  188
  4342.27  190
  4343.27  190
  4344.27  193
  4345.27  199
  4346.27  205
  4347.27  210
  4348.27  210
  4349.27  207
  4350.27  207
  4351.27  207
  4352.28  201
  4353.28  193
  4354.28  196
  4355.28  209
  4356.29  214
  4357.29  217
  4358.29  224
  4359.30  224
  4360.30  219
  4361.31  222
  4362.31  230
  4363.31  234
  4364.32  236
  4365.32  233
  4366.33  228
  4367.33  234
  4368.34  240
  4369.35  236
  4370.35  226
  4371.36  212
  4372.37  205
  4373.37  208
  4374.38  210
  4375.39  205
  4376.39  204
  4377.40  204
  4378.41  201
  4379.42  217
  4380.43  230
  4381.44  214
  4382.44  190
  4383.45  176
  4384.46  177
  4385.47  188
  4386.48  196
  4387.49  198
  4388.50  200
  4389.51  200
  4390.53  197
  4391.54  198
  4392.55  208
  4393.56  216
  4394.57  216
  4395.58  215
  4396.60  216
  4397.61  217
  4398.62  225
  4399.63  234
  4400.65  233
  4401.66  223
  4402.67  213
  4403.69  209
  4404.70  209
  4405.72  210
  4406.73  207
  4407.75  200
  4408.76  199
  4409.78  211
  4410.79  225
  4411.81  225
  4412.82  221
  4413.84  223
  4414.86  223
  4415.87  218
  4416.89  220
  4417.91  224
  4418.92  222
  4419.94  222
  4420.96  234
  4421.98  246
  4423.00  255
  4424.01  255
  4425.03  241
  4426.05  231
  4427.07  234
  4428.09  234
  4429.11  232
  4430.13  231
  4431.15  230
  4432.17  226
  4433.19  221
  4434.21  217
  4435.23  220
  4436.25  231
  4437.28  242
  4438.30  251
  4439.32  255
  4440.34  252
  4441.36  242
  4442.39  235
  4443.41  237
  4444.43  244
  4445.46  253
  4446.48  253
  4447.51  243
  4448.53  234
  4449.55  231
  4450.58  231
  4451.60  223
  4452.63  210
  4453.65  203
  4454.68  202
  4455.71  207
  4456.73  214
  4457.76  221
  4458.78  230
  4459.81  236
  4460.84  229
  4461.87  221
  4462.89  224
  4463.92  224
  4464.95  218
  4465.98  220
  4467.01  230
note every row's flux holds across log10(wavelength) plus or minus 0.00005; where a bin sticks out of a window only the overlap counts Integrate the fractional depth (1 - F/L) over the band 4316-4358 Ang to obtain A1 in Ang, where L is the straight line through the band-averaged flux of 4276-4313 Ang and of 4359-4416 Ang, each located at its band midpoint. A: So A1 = -4.3 Ang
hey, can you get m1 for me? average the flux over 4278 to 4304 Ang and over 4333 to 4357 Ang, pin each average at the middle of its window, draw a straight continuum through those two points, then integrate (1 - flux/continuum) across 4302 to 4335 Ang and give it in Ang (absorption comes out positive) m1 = 0.36 Ang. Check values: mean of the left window 169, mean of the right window 203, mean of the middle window 185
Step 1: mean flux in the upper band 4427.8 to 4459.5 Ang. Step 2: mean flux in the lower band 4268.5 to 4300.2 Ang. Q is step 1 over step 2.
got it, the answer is 1.32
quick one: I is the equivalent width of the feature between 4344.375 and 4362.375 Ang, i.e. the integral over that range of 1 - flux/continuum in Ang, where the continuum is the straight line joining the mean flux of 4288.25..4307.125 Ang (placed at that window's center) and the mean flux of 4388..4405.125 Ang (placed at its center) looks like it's -2.1 Ang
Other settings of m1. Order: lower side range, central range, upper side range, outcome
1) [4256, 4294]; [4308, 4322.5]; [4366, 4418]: 0.5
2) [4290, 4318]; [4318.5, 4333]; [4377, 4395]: -3.0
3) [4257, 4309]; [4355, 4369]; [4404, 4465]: -1.8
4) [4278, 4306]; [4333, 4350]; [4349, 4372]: 0.2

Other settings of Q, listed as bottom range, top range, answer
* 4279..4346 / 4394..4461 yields 1.25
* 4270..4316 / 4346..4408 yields 1.27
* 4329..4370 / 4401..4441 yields 1.07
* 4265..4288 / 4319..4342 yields 1.11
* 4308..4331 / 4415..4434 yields 1.21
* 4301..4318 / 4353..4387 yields 1.35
